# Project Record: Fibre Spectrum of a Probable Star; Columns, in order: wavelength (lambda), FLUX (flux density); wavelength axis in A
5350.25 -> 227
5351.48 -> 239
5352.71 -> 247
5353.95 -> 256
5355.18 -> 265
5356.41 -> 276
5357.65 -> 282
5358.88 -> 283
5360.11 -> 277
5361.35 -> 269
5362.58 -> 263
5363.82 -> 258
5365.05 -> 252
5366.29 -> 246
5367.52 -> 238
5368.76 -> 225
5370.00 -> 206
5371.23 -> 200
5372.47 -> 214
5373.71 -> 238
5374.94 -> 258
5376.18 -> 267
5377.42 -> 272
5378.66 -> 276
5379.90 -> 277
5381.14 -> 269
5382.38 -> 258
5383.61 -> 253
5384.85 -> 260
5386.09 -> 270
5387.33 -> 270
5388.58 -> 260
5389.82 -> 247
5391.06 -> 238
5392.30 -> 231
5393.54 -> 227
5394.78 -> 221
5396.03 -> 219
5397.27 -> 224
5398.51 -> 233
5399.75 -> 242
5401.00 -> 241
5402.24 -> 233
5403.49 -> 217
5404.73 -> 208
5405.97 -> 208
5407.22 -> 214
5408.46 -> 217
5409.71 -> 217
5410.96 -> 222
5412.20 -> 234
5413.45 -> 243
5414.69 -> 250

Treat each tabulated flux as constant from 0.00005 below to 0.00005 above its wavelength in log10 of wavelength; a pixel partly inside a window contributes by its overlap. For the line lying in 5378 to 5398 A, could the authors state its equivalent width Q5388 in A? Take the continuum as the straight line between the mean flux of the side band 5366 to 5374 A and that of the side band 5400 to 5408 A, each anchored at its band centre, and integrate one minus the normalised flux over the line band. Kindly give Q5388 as -2.5 A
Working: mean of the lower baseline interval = 222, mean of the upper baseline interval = 221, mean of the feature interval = 250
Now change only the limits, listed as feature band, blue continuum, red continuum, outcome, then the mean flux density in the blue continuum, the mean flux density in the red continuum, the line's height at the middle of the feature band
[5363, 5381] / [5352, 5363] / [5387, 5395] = 0.8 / 269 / 242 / 257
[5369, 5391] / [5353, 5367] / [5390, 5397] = -0.8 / 265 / 228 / 243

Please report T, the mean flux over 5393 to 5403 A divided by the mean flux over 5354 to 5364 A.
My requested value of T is 0.8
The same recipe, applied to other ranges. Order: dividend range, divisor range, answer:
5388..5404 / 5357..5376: 0.94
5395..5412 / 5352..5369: 0.86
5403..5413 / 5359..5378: 0.88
